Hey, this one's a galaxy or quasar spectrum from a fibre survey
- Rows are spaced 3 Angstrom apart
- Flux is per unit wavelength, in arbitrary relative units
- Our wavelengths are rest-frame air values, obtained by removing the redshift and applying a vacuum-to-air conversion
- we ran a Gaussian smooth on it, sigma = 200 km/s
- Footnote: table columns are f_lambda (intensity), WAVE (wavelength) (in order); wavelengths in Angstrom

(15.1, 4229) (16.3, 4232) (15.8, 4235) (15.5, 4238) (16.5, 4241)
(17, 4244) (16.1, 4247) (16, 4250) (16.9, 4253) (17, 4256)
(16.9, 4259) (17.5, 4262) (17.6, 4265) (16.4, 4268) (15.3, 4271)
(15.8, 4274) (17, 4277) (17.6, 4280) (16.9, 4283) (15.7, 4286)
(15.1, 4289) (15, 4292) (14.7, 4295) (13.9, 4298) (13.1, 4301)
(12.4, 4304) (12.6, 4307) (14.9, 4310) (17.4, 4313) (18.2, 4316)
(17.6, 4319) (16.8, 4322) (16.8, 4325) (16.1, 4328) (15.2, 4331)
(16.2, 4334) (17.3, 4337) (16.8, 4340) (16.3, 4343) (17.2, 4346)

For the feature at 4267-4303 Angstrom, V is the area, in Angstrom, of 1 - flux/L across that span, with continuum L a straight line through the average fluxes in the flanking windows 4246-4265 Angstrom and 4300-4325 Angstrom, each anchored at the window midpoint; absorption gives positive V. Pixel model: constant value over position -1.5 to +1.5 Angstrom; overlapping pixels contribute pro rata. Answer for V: 1.5 Angstrom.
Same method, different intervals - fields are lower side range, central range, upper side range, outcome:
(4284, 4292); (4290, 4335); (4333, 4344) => 1.9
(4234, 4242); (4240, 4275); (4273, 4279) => -0.8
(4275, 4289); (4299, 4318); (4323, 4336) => 1.8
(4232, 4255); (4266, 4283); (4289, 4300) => -1.4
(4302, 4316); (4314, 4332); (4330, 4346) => -1.5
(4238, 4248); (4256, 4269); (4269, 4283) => -0.5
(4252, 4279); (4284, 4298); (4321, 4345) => 1.3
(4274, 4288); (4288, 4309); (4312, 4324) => 3.9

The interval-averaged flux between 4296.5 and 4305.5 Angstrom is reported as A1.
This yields 13.1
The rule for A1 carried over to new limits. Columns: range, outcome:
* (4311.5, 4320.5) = 17.7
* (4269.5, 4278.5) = 16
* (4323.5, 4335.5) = 16.1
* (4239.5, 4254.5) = 16.5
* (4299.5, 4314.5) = 14.1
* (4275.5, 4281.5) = 17.3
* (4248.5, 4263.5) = 16.9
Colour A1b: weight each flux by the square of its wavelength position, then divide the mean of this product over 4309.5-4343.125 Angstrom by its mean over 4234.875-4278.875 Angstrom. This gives 1.04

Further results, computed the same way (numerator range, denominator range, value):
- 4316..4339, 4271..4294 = 1.06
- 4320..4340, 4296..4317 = 1.14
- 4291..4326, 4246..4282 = 0.93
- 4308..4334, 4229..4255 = 1.06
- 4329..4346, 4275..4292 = 1.03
